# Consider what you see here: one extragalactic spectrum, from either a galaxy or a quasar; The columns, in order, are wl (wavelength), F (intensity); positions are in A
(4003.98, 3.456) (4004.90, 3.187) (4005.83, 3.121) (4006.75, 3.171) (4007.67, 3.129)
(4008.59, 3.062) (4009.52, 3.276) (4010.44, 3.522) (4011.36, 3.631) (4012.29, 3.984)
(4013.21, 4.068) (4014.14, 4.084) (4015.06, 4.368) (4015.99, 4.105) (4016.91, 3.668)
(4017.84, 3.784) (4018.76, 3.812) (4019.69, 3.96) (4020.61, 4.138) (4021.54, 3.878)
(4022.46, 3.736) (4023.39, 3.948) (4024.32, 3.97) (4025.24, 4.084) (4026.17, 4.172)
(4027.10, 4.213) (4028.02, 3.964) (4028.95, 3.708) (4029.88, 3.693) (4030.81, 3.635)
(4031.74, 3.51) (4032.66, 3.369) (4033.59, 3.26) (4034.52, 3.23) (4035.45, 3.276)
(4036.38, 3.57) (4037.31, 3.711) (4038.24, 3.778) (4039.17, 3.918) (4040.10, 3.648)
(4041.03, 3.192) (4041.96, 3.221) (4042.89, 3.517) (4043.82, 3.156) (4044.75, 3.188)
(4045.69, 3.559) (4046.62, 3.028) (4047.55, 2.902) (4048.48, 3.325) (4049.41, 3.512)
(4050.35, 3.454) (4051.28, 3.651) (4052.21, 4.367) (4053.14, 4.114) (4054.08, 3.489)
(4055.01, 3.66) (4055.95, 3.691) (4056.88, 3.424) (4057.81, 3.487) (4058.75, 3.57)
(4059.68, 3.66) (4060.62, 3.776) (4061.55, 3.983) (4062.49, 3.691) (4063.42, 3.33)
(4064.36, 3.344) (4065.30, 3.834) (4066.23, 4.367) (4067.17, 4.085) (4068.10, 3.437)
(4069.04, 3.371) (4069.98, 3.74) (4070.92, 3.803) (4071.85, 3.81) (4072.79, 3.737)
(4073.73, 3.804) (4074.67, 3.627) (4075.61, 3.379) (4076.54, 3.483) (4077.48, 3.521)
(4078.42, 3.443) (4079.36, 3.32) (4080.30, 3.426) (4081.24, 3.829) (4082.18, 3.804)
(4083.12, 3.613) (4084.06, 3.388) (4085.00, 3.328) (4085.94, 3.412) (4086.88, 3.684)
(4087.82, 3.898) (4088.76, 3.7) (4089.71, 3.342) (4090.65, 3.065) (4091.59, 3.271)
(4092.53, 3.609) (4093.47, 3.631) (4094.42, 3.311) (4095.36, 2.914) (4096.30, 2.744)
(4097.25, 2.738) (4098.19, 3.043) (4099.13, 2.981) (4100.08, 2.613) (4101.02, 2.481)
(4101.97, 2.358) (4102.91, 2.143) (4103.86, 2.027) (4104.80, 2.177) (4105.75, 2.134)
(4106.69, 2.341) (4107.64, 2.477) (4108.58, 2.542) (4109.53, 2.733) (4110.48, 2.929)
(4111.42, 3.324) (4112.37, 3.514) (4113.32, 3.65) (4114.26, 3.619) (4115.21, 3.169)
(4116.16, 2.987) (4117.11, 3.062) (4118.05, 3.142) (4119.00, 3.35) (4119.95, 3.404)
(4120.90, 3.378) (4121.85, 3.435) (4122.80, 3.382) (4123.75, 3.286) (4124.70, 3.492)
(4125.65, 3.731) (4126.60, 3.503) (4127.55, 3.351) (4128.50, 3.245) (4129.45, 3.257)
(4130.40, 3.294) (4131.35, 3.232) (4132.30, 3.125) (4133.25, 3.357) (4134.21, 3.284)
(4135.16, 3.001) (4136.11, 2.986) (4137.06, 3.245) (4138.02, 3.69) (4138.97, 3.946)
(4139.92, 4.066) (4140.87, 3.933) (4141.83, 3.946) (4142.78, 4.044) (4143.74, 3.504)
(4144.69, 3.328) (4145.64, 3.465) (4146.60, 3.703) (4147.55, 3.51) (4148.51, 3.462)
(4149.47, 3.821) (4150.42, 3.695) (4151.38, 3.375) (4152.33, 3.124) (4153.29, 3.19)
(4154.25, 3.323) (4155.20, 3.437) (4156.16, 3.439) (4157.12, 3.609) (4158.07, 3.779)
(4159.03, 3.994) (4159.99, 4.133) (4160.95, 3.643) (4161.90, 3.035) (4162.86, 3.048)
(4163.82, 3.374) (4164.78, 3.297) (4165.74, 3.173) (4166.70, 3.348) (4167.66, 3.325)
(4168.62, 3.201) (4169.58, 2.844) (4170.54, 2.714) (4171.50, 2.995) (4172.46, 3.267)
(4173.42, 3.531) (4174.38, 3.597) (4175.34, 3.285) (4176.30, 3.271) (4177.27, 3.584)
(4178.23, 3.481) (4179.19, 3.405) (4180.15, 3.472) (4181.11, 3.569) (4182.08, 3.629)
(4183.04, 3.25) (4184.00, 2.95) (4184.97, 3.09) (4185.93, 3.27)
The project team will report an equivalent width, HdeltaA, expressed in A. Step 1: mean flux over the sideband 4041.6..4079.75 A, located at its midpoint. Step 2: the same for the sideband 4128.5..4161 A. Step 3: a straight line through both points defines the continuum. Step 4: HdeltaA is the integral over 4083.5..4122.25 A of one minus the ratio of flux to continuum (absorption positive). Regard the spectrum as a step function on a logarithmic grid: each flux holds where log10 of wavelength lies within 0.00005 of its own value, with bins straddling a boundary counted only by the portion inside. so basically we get 5.5 A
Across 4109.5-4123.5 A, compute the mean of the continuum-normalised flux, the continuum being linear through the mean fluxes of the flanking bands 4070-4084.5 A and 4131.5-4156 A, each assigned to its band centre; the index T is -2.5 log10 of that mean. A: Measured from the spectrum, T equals 0.08 mag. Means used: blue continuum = 3.6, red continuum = 3.5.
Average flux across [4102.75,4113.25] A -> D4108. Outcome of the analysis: 2.63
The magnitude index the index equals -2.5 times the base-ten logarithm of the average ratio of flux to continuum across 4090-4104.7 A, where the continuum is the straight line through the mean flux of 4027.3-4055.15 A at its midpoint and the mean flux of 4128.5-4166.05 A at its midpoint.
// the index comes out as 0.22 mag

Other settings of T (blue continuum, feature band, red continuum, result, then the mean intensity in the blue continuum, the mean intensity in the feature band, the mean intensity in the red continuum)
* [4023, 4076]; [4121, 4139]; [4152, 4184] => 0.03 mag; 3.63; 3.35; 3.37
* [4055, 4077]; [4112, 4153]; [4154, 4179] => 0.01 mag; 3.67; 3.44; 3.38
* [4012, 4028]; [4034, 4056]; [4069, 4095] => 0.09 mag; 4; 3.5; 3.55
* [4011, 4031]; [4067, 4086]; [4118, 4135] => 0.01 mag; 3.94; 3.59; 3.34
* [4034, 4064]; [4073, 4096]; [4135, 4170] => 0.01 mag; 3.53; 3.49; 3.49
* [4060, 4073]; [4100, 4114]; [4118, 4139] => 0.30 mag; 3.73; 2.65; 3.34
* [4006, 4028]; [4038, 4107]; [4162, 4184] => 0.08 mag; 3.81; 3.38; 3.29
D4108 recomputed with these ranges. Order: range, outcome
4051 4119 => 3.33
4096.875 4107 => 2.46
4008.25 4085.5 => 3.65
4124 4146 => 3.48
